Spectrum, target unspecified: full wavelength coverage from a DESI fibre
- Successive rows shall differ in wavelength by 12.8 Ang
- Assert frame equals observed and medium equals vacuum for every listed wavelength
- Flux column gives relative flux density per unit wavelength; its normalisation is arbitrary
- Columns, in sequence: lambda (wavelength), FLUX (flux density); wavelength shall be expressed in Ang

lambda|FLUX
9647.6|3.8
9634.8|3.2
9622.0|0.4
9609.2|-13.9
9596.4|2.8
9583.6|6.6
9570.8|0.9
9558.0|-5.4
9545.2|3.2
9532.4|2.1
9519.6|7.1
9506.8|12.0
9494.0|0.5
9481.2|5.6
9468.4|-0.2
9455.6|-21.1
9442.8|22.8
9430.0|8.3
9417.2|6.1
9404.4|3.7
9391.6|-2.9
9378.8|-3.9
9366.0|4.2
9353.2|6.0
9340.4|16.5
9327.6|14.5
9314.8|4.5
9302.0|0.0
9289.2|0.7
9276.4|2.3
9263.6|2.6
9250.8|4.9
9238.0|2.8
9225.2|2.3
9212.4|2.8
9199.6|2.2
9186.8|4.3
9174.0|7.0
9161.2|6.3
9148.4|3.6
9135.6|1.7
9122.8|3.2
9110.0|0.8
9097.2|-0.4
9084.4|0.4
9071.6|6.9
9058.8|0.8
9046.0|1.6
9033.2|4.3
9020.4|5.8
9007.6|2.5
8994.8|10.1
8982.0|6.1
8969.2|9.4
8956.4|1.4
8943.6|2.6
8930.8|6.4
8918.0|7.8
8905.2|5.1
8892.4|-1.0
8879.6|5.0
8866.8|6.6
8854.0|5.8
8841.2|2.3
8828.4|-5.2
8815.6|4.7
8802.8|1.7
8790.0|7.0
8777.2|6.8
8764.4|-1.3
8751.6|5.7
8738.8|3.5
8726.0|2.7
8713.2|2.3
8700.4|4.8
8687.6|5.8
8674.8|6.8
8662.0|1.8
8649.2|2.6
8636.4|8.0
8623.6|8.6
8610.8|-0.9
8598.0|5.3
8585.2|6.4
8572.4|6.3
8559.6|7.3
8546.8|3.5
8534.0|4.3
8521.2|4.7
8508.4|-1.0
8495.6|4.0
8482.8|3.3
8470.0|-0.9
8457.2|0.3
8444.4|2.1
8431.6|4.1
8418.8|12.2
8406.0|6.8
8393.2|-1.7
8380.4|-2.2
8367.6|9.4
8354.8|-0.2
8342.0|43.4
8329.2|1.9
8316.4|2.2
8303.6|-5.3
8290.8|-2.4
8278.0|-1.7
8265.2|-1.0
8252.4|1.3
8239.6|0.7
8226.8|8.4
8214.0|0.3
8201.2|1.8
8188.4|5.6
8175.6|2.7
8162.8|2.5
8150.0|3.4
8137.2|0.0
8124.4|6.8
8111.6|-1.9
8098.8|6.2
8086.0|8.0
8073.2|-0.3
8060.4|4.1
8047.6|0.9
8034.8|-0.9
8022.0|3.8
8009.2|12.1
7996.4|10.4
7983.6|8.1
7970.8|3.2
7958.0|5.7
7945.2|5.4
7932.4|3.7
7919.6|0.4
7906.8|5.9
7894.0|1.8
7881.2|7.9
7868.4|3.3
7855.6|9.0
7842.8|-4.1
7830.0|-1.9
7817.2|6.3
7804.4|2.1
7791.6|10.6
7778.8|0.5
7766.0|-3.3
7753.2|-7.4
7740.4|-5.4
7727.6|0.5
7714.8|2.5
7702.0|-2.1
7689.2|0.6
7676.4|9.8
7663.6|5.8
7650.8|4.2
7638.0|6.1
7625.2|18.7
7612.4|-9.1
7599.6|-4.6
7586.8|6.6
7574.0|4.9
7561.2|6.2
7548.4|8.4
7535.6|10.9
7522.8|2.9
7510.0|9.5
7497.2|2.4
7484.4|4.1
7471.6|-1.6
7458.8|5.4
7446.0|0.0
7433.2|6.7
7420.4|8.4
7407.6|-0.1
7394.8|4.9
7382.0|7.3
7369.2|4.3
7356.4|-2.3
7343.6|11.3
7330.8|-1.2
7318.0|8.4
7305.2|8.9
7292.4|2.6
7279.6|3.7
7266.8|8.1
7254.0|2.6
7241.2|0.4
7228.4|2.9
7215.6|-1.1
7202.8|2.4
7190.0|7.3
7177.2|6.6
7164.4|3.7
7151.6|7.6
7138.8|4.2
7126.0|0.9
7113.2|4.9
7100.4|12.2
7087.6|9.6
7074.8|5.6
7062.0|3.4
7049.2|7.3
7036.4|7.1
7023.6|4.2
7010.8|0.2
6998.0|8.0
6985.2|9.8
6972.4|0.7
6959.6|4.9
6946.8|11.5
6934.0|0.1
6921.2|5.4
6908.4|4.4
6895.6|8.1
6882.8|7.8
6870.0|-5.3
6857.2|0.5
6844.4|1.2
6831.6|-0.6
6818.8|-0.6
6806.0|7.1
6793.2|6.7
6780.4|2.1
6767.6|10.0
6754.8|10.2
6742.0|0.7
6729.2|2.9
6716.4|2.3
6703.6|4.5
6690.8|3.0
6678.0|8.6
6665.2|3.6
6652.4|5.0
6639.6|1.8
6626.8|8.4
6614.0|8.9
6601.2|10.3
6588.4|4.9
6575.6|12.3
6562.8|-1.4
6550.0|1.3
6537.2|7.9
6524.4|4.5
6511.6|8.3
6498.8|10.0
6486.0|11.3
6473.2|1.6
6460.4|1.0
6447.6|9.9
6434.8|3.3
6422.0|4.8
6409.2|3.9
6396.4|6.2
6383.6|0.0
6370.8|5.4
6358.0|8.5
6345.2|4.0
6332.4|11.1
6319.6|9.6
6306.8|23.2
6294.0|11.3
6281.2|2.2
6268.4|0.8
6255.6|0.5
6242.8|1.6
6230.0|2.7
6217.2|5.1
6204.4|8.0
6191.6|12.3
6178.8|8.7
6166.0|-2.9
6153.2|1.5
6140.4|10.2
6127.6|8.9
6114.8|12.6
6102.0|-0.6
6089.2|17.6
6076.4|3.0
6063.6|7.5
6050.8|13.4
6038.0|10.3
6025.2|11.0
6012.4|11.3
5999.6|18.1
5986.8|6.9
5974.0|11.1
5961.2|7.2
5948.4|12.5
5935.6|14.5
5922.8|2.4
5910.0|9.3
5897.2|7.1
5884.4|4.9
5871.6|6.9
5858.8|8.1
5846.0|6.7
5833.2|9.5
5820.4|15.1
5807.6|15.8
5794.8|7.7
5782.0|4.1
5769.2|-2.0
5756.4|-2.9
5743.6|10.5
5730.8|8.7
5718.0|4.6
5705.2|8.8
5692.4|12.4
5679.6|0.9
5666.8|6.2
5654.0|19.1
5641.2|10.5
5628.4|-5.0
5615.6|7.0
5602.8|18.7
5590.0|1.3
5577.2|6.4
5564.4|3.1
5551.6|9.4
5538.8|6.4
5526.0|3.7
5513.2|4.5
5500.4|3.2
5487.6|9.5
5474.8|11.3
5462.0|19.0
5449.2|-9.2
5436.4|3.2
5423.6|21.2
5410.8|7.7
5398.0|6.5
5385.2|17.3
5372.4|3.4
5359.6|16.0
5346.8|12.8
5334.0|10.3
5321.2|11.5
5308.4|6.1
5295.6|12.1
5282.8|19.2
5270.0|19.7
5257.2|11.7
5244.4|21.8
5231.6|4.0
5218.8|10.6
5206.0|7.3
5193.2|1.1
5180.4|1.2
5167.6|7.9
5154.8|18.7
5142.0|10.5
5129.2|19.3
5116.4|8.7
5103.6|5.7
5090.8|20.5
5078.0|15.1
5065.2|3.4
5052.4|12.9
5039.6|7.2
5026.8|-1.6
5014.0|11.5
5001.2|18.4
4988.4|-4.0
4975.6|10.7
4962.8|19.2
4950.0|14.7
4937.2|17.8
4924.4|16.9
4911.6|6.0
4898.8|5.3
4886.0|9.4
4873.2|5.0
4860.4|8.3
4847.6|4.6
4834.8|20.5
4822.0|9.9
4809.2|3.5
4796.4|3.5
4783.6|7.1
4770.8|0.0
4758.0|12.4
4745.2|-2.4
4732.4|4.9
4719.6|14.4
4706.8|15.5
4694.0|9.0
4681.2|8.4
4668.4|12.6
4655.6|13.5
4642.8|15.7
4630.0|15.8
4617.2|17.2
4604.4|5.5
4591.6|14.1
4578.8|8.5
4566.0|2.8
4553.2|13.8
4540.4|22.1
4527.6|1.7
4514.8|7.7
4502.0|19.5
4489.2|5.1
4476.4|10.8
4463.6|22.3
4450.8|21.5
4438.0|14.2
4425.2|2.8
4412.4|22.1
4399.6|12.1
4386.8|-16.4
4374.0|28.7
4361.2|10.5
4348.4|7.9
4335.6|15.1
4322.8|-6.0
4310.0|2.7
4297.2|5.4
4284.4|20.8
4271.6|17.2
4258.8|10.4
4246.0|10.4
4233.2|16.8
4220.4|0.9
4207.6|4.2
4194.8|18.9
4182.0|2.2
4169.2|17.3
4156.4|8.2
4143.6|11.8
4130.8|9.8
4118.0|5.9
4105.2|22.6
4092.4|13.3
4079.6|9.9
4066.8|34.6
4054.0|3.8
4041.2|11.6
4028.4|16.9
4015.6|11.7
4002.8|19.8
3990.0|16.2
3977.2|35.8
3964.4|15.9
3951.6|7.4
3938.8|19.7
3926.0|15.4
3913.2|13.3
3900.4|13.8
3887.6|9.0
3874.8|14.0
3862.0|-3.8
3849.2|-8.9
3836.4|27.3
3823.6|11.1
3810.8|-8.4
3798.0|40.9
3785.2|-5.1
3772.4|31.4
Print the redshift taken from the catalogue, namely 1.24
